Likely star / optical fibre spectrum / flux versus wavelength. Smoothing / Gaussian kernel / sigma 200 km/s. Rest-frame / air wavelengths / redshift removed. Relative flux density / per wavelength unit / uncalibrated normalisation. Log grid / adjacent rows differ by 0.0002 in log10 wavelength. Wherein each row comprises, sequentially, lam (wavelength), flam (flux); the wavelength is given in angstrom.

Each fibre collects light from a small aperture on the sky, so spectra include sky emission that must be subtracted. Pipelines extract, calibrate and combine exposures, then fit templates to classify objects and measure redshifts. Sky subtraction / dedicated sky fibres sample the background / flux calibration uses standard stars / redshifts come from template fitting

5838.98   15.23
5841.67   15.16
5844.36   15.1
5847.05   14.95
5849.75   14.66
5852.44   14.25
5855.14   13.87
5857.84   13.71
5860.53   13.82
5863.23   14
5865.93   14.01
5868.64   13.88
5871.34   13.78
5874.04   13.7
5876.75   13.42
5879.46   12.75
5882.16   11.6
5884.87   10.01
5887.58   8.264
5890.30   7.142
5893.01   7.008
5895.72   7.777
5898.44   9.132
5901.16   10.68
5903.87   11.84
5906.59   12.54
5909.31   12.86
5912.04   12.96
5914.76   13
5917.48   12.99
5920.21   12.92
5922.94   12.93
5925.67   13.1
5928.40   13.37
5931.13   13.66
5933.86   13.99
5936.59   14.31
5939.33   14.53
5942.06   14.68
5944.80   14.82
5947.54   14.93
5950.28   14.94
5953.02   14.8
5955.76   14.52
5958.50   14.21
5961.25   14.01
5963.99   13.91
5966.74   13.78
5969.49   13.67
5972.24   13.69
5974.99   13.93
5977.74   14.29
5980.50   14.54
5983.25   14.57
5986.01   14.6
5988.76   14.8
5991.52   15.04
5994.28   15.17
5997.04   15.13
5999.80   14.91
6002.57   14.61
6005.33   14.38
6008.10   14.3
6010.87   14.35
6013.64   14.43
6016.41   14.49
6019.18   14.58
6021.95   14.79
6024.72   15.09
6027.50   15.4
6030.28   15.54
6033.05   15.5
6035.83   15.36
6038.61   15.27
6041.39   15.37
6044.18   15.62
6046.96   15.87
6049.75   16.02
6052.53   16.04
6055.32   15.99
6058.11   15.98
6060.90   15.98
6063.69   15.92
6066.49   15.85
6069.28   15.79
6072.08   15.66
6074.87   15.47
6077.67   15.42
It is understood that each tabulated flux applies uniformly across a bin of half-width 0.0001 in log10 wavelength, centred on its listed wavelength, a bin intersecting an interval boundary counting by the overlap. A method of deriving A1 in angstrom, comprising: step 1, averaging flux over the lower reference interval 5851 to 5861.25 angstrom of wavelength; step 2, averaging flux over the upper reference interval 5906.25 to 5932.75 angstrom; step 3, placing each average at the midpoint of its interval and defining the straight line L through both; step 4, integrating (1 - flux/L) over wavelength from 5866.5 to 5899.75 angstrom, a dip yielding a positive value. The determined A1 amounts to 6.9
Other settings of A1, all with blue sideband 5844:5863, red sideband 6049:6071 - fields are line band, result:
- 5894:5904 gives 3.5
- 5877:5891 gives 4.0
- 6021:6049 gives 0.6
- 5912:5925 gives 1.6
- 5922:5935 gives 1.3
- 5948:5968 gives 1.0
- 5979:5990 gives 0.5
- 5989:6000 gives 0.3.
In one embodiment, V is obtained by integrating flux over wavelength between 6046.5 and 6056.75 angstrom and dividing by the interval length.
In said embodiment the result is 16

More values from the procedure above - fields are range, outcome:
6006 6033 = 14.8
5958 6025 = 14.4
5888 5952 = 12.4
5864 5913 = 11.3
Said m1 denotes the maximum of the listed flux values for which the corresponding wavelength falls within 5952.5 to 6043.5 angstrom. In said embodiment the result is 15.54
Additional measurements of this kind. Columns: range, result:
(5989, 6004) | 15.17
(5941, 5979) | 14.94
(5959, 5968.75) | 14.01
